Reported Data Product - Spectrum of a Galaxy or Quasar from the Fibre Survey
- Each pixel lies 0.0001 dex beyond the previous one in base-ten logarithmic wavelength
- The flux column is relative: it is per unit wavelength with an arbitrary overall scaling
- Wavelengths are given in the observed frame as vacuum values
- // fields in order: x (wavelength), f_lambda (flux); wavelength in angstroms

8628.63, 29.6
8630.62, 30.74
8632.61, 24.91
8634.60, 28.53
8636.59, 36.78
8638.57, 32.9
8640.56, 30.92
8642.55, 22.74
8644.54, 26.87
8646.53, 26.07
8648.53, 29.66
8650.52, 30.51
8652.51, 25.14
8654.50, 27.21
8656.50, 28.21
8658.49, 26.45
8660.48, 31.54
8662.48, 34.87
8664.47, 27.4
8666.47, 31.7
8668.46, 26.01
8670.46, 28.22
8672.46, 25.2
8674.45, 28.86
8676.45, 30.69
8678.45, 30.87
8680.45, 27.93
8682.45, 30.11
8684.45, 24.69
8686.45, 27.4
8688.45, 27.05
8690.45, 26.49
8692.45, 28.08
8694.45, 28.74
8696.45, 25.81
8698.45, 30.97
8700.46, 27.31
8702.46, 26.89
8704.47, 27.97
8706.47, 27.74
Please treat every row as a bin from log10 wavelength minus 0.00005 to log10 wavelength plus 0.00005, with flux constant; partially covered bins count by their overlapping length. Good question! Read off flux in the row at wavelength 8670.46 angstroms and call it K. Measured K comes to 28.22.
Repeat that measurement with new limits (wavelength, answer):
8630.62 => 30.74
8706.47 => 27.74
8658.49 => 26.45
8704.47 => 27.97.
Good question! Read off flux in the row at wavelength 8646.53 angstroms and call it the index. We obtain 26.07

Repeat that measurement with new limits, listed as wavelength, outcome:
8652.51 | 25.14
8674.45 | 28.86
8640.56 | 30.92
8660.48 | 31.54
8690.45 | 26.49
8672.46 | 25.2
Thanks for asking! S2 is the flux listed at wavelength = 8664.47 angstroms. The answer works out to 27.4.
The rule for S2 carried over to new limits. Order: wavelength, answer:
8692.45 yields 28.08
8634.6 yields 28.53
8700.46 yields 27.31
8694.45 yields 28.74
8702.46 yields 26.89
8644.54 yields 26.87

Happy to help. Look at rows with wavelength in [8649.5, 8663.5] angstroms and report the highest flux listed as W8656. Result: 34.87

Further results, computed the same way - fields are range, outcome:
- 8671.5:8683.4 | 30.87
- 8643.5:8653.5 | 30.51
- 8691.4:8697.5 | 28.74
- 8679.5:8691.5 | 30.11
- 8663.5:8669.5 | 31.7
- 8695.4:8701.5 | 30.97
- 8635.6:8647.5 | 36.78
